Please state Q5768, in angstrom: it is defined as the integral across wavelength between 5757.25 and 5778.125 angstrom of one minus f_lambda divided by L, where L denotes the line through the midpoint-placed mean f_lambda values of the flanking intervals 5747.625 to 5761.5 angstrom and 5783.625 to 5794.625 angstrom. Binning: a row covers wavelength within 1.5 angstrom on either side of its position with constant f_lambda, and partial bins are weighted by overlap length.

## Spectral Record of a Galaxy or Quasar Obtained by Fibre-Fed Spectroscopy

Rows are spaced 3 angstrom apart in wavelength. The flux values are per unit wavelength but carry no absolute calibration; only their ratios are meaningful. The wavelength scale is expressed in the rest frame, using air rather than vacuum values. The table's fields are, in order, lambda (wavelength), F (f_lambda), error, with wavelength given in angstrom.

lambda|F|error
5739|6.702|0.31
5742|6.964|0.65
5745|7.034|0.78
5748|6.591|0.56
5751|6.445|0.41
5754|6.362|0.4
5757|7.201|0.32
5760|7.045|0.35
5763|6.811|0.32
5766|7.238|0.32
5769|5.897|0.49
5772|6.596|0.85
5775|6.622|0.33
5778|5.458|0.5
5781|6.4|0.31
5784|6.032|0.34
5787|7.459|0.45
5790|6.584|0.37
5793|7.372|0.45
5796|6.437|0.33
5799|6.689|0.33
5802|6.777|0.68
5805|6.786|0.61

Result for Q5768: 0.6 angstrom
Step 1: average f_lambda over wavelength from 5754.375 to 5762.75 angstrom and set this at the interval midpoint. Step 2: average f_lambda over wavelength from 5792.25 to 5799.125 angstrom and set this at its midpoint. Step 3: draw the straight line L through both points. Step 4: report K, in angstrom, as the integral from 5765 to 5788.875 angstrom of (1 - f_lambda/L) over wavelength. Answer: 1.5 angstrom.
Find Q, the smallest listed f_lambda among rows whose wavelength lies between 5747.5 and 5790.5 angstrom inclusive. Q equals 5.458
